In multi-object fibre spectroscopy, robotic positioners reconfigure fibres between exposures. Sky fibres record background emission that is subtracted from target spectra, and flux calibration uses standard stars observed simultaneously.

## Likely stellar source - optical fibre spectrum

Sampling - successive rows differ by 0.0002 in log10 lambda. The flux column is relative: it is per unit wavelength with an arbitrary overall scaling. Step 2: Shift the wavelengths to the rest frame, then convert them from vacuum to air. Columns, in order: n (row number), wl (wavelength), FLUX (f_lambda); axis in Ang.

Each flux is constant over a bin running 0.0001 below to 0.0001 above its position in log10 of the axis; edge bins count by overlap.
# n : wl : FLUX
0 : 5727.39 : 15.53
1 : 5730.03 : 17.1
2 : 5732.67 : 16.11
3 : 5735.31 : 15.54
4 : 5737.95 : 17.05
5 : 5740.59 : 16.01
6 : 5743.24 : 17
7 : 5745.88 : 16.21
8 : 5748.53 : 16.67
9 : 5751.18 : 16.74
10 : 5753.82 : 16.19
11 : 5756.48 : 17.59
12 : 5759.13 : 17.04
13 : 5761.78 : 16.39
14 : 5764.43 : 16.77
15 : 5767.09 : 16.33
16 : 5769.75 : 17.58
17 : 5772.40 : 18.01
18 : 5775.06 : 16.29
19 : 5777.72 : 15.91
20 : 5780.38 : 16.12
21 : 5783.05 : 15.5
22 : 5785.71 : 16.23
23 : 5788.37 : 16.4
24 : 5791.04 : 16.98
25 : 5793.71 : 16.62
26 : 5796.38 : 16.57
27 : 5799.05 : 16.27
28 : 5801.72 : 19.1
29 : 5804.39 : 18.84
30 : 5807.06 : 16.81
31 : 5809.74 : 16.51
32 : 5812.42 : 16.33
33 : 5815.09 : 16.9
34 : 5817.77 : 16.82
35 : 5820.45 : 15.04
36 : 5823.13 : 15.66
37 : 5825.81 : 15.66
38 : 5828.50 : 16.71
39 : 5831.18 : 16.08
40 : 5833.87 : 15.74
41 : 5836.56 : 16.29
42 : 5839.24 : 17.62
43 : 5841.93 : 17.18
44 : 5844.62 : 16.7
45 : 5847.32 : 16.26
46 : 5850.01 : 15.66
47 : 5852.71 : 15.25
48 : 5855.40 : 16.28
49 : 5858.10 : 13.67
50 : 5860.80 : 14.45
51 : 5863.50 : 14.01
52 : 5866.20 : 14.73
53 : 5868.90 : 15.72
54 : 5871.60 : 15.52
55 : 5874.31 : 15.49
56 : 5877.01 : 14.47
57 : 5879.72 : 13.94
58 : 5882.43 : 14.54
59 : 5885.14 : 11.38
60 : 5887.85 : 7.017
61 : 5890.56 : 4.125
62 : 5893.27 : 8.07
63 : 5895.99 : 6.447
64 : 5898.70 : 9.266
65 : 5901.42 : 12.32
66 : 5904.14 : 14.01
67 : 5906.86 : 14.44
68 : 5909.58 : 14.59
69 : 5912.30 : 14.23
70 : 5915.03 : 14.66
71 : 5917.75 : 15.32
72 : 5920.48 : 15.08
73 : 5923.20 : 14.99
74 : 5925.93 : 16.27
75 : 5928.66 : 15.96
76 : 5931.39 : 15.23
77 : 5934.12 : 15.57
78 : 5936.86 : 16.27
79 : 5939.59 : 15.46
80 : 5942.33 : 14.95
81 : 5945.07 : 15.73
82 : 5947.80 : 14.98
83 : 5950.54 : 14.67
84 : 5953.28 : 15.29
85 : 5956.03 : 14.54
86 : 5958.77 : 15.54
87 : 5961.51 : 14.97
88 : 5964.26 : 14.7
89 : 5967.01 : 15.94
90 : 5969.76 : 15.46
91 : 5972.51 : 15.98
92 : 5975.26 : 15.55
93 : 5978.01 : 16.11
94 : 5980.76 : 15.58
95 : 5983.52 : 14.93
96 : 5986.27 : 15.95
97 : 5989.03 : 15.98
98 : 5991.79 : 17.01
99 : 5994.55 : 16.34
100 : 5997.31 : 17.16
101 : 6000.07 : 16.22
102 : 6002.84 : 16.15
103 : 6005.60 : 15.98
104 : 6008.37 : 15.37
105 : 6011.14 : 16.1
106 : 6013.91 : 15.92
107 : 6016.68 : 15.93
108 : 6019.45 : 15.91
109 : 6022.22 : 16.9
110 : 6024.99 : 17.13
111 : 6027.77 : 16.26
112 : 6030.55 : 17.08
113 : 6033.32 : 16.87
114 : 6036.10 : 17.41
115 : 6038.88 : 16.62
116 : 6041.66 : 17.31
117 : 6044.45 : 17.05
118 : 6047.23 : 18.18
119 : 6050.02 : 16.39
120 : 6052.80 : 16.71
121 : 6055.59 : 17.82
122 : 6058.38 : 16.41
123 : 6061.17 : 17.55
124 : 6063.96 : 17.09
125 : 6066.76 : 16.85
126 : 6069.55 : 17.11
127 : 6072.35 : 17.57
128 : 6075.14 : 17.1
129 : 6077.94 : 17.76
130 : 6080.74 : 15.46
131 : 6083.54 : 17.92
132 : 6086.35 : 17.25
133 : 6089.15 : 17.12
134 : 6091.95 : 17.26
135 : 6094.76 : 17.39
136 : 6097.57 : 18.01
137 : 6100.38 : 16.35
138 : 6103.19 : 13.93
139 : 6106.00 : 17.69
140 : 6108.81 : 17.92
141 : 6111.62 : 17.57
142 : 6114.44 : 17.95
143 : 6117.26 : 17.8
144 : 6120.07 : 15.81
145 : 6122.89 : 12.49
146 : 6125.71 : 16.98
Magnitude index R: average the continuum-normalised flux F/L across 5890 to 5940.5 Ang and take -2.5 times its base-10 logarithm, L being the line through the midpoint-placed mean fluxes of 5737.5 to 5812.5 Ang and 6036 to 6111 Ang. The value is 0.25 mag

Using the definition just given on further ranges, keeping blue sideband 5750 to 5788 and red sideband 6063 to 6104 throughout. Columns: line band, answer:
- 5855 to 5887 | 0.17 mag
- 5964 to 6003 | 0.06 mag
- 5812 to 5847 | 0.02 mag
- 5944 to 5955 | 0.12 mag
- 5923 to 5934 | 0.08 mag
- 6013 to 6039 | 0.02 mag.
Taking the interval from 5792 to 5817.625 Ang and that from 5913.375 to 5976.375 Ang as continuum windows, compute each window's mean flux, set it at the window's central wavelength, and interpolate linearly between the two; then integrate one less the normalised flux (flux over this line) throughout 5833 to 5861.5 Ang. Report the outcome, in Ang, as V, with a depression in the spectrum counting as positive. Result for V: 1.1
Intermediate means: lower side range 17.1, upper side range 15.3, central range 16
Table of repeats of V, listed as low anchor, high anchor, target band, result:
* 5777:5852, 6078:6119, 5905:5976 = 6.6 Ang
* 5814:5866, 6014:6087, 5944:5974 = 2.2 Ang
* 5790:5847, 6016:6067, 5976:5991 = 1.0 Ang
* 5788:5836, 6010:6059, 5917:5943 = 1.8 Ang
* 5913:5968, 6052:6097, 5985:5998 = -0.4 Ang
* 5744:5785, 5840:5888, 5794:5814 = -1.6 Ang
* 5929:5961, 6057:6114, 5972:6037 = -0.7 Ang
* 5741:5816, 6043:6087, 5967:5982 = 1.1 Ang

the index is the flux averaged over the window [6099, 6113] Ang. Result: 16.7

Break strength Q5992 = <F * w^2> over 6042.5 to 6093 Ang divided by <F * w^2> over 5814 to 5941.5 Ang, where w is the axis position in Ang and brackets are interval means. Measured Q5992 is 1.27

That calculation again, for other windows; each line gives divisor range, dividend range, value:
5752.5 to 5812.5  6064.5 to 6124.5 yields 1.11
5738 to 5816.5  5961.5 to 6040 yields 1.04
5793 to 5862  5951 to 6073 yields 1.06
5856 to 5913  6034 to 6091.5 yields 1.45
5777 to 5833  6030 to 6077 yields 1.13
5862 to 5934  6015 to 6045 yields 1.33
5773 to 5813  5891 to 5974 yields 0.89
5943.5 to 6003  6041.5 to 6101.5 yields 1.13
